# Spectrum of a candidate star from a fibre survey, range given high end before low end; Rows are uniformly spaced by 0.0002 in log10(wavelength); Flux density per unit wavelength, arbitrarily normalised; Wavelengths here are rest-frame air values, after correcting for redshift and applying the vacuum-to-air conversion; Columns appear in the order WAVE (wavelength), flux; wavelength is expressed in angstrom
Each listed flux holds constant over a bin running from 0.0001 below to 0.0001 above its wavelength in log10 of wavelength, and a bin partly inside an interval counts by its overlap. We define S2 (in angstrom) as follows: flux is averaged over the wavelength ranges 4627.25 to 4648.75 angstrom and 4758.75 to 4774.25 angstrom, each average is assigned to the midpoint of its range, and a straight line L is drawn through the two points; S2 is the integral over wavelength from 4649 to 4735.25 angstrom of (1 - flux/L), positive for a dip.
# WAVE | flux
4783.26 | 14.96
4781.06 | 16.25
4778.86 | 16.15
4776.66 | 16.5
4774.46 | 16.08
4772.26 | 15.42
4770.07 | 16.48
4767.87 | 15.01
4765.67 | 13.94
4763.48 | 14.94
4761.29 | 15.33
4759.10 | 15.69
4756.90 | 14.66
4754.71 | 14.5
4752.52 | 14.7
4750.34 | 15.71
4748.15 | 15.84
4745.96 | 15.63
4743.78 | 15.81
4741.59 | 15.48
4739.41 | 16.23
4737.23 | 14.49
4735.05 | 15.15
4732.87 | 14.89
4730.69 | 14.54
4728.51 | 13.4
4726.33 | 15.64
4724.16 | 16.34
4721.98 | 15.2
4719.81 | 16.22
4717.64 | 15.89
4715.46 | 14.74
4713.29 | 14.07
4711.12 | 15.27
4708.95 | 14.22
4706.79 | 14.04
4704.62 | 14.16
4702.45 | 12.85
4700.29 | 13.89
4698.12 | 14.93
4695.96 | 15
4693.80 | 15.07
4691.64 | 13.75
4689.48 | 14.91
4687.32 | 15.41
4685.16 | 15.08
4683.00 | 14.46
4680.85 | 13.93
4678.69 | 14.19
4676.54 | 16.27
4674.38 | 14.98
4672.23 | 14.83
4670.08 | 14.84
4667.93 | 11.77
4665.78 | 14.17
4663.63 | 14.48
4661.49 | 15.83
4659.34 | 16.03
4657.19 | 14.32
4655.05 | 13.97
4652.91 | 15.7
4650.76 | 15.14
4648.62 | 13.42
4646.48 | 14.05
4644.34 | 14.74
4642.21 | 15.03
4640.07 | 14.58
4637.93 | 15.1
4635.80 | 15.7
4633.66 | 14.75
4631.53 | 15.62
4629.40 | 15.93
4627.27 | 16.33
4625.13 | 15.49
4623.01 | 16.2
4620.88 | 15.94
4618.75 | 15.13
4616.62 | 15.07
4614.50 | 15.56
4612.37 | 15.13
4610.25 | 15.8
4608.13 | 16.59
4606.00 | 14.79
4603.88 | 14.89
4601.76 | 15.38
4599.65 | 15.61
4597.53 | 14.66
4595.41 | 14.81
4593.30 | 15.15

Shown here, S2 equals 2.38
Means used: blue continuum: 15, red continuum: 15.3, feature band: 14.7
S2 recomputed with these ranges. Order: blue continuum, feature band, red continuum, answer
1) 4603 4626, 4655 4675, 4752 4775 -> 1.1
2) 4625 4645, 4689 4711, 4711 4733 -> 1.2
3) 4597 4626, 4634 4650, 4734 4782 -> 0.8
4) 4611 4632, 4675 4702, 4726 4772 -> 1.2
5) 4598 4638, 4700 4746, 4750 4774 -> 1.0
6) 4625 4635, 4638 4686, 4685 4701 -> 1.7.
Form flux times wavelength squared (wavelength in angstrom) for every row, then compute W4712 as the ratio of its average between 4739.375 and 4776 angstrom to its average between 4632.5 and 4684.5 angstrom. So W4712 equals 1.1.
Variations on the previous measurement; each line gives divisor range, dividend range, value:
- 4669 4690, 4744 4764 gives 1.06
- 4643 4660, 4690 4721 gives 1.02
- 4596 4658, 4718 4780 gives 1.07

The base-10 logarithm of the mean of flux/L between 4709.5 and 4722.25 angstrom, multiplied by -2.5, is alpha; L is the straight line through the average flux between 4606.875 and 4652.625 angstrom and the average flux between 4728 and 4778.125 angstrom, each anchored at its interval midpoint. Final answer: 0.01 mag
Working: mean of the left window 15.3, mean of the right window 15.3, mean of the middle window 15.2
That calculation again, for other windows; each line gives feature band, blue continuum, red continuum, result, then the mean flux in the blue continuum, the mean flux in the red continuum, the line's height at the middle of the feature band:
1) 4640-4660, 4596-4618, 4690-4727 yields 0.03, 15.3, 14.8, 15.1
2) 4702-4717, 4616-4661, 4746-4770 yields 0.06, 15.2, 15.1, 15.1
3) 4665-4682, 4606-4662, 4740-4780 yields 0.07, 15.3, 15.4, 15.3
